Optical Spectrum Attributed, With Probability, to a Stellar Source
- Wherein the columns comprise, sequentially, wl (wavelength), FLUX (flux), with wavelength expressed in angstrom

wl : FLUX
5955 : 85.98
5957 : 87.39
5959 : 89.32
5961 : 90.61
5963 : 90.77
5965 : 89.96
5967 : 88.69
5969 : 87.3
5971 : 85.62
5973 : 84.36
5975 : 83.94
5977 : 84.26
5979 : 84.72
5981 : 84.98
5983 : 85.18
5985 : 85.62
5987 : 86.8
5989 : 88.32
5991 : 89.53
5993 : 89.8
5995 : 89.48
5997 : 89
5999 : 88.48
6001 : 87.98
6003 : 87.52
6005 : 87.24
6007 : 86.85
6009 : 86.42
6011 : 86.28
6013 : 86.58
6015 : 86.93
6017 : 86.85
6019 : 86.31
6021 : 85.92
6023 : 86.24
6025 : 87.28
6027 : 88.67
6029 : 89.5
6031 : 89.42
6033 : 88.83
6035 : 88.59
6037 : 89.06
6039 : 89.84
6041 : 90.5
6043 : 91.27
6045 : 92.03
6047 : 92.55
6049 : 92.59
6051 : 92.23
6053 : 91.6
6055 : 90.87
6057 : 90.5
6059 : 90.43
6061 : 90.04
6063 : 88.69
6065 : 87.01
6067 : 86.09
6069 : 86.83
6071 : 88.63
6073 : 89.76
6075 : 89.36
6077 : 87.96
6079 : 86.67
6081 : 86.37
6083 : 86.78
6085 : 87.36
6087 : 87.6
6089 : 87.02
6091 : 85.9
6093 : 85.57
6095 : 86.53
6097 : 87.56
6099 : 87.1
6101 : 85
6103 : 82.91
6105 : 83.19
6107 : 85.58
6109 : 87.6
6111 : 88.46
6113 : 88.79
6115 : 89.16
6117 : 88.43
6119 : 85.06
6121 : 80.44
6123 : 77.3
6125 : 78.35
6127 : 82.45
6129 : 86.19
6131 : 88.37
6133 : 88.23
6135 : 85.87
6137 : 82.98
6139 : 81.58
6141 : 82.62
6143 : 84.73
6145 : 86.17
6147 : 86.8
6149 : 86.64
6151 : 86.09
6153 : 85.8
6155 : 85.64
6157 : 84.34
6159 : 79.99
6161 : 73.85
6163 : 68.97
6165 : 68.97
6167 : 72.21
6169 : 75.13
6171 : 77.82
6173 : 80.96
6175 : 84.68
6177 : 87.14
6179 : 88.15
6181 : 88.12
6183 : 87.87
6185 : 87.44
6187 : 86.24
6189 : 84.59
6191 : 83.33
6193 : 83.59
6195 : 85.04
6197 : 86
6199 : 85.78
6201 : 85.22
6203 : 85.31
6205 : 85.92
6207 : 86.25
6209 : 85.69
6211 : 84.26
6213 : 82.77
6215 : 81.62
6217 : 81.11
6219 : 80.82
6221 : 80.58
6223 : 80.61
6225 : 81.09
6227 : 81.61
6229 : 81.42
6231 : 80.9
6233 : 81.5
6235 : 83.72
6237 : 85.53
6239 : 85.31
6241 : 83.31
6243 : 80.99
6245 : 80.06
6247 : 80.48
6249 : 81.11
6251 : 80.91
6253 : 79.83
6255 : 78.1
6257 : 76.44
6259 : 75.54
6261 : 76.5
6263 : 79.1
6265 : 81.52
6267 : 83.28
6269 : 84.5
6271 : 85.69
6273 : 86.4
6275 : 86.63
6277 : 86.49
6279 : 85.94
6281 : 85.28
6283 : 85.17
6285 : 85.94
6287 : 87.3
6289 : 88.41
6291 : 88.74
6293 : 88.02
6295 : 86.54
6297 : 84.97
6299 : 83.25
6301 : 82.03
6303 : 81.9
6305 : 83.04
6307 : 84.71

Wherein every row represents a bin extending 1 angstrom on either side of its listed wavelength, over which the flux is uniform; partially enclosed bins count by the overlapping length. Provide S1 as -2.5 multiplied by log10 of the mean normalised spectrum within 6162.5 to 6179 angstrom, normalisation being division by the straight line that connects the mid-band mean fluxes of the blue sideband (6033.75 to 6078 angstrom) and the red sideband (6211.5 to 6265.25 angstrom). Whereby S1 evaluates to 0.084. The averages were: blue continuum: 89.8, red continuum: 80.9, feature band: 77.9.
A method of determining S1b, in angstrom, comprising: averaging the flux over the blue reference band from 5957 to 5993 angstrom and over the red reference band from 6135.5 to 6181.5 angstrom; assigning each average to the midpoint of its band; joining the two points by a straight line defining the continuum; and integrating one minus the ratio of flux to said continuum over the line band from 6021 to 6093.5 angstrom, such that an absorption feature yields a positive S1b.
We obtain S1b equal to -3.56 angstrom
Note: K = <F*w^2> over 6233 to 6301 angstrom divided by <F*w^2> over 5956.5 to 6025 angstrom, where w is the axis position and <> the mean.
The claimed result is 1.05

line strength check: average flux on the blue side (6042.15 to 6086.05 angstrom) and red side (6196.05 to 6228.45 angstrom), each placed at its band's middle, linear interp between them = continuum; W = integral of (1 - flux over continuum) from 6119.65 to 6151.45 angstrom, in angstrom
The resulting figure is 0.9 angstrom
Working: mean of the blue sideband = 89.3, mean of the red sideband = 83.4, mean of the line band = 84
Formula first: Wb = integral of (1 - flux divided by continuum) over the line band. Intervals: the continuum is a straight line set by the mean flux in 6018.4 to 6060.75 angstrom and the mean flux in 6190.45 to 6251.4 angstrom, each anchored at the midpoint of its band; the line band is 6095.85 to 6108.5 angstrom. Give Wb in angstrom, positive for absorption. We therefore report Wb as 0.3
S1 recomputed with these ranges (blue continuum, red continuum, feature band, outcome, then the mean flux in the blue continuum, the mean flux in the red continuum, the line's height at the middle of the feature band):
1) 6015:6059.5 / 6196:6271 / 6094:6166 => 0.03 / 89.5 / 82.1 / 86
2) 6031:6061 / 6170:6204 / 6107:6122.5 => 0.02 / 90.7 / 85.1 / 88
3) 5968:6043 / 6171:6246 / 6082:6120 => -0.01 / 87.4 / 83.8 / 85.7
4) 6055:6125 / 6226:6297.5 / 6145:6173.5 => 0.07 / 86.8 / 83.1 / 85.3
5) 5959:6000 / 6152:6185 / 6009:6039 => -0.02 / 87.4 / 80.8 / 85.9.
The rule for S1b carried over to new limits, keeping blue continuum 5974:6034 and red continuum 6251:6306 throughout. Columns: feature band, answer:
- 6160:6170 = 1.6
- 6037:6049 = -0.6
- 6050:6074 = -0.8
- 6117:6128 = 0.5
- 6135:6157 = 0.1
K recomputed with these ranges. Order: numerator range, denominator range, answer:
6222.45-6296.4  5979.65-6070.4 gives 1.01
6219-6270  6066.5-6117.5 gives 0.98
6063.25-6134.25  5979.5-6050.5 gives 1.00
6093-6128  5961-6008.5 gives 1.01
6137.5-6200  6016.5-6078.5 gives 0.97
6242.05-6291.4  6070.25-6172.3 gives 1.03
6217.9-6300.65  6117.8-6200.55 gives 1.03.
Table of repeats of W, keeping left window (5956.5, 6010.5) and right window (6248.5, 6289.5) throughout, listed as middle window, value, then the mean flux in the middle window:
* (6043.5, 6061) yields -1.1 angstrom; 91.5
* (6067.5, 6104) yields -0.5 angstrom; 86.9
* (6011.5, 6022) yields 0.0 angstrom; 86.5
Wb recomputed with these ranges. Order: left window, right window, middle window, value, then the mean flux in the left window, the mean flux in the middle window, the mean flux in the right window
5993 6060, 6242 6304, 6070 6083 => -0.04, 88.9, 88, 83.1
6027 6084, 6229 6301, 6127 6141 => 0.32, 89.4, 85.1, 83.2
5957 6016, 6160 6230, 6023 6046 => -0.86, 87.3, 89.4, 82.3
